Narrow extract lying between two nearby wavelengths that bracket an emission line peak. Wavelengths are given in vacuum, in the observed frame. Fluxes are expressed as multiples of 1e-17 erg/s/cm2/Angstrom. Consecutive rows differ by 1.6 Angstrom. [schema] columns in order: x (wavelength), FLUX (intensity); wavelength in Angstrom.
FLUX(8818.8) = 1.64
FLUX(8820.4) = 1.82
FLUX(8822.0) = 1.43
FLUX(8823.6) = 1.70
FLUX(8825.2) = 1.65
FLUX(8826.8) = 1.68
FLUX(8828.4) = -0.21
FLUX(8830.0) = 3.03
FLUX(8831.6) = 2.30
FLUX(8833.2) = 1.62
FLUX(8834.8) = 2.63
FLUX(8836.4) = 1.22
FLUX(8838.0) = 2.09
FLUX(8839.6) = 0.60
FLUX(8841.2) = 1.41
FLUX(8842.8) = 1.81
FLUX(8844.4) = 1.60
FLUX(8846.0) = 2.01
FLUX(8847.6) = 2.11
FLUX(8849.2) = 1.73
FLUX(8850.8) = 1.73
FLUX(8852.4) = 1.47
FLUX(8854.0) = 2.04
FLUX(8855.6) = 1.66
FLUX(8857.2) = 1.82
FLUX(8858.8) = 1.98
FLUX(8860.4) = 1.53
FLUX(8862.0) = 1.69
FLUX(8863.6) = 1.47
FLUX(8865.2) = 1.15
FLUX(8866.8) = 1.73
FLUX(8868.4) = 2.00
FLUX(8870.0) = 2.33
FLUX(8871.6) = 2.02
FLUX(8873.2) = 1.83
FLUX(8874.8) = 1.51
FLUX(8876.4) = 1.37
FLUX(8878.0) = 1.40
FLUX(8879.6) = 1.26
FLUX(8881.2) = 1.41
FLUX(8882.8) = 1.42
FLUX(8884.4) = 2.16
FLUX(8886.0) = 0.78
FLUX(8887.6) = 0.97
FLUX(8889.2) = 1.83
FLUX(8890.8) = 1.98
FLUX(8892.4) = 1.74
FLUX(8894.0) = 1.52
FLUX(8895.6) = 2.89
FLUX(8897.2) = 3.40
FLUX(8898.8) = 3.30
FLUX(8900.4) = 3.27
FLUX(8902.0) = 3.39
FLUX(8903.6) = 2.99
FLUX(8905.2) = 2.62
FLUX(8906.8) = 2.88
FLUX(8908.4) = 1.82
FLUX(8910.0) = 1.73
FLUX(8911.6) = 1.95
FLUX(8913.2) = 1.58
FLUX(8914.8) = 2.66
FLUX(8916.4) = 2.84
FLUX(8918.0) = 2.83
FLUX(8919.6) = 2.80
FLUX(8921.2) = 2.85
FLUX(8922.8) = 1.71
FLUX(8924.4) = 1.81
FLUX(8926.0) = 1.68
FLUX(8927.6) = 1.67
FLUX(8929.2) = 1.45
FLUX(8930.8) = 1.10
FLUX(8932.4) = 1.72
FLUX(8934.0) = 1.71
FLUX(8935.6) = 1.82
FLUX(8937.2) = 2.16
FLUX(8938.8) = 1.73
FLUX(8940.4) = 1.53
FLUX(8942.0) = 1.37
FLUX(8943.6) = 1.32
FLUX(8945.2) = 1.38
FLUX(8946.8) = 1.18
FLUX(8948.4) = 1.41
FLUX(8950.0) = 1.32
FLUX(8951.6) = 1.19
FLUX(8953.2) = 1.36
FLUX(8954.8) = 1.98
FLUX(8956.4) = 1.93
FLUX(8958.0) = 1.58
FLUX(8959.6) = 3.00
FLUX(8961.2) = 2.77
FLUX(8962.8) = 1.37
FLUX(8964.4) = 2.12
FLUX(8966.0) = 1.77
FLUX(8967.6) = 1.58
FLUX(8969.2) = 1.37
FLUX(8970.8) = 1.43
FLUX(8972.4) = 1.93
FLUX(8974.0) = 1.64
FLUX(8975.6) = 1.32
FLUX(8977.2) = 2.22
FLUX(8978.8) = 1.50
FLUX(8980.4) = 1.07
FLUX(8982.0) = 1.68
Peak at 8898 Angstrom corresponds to [S II] 6716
